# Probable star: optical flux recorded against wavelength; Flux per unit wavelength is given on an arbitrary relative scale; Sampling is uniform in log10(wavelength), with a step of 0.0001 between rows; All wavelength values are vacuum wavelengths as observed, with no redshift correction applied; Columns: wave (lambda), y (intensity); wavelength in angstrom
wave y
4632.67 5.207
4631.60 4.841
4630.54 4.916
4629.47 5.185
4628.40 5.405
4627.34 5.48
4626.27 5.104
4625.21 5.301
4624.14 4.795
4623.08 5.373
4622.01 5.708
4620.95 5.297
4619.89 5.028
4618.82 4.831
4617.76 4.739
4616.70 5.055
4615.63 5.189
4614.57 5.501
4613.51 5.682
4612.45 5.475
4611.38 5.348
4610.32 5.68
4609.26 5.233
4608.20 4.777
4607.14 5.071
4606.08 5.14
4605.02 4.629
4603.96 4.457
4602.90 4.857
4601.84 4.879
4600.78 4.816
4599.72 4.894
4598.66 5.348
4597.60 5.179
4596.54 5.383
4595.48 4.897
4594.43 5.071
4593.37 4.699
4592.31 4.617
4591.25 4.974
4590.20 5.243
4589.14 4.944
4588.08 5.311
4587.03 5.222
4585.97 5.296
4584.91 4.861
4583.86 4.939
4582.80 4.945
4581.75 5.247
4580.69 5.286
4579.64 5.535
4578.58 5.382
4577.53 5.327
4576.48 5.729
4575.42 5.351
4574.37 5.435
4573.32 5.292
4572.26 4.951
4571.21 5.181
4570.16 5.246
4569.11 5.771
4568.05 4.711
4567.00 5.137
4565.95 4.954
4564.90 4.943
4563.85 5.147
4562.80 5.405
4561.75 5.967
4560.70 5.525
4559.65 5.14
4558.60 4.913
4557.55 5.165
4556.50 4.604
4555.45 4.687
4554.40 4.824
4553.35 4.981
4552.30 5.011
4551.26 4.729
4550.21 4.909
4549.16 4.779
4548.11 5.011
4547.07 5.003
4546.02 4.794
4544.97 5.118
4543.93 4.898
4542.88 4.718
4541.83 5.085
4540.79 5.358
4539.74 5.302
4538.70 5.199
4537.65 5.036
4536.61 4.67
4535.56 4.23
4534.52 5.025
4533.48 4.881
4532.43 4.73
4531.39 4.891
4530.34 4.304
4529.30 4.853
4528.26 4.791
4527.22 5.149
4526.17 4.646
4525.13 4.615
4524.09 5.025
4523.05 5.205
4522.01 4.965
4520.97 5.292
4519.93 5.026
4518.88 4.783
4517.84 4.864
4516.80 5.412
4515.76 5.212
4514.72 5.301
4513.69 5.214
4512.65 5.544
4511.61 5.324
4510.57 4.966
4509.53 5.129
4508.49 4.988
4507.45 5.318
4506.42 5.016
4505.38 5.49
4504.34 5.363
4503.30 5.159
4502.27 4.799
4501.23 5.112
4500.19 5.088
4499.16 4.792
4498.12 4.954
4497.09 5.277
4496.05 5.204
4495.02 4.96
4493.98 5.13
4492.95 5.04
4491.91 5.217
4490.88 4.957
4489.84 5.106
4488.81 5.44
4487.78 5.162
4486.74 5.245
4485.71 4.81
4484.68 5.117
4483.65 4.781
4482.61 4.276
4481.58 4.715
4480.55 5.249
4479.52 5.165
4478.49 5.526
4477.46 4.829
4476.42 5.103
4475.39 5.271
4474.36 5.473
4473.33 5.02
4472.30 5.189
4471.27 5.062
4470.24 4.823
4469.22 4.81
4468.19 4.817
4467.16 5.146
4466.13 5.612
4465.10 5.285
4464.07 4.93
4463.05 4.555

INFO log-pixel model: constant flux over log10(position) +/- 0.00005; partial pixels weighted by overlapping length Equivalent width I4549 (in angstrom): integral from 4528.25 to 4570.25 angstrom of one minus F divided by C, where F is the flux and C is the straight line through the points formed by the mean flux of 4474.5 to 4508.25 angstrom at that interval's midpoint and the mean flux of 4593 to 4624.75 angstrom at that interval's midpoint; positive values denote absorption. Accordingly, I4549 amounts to 0.9 angstrom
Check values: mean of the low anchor 5.09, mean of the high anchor 5.1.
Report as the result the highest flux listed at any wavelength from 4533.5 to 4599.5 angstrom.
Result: 5.967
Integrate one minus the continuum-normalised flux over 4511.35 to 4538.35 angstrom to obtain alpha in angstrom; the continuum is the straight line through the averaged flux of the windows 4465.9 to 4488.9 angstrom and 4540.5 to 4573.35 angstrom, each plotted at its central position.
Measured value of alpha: 0.5 angstrom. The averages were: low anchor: 5.06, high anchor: 5.06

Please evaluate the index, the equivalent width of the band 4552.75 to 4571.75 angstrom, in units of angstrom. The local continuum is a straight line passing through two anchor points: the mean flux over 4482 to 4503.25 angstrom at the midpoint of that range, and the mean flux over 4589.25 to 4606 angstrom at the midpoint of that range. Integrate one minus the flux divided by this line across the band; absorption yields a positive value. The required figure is -0.6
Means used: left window 5.03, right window 4.93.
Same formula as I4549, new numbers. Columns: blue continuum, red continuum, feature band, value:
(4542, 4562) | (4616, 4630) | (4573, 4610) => -0.1 angstrom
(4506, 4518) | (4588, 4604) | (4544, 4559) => 0.6 angstrom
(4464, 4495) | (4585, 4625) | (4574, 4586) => -0.4 angstrom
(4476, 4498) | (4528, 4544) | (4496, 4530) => -0.8 angstrom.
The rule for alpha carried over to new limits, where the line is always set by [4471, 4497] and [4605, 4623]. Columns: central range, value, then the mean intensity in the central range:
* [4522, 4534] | 0.7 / 4.83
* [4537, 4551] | 0.4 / 5.01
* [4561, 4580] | -0.5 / 5.3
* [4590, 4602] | 0.5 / 5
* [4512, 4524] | -0.1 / 5.16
